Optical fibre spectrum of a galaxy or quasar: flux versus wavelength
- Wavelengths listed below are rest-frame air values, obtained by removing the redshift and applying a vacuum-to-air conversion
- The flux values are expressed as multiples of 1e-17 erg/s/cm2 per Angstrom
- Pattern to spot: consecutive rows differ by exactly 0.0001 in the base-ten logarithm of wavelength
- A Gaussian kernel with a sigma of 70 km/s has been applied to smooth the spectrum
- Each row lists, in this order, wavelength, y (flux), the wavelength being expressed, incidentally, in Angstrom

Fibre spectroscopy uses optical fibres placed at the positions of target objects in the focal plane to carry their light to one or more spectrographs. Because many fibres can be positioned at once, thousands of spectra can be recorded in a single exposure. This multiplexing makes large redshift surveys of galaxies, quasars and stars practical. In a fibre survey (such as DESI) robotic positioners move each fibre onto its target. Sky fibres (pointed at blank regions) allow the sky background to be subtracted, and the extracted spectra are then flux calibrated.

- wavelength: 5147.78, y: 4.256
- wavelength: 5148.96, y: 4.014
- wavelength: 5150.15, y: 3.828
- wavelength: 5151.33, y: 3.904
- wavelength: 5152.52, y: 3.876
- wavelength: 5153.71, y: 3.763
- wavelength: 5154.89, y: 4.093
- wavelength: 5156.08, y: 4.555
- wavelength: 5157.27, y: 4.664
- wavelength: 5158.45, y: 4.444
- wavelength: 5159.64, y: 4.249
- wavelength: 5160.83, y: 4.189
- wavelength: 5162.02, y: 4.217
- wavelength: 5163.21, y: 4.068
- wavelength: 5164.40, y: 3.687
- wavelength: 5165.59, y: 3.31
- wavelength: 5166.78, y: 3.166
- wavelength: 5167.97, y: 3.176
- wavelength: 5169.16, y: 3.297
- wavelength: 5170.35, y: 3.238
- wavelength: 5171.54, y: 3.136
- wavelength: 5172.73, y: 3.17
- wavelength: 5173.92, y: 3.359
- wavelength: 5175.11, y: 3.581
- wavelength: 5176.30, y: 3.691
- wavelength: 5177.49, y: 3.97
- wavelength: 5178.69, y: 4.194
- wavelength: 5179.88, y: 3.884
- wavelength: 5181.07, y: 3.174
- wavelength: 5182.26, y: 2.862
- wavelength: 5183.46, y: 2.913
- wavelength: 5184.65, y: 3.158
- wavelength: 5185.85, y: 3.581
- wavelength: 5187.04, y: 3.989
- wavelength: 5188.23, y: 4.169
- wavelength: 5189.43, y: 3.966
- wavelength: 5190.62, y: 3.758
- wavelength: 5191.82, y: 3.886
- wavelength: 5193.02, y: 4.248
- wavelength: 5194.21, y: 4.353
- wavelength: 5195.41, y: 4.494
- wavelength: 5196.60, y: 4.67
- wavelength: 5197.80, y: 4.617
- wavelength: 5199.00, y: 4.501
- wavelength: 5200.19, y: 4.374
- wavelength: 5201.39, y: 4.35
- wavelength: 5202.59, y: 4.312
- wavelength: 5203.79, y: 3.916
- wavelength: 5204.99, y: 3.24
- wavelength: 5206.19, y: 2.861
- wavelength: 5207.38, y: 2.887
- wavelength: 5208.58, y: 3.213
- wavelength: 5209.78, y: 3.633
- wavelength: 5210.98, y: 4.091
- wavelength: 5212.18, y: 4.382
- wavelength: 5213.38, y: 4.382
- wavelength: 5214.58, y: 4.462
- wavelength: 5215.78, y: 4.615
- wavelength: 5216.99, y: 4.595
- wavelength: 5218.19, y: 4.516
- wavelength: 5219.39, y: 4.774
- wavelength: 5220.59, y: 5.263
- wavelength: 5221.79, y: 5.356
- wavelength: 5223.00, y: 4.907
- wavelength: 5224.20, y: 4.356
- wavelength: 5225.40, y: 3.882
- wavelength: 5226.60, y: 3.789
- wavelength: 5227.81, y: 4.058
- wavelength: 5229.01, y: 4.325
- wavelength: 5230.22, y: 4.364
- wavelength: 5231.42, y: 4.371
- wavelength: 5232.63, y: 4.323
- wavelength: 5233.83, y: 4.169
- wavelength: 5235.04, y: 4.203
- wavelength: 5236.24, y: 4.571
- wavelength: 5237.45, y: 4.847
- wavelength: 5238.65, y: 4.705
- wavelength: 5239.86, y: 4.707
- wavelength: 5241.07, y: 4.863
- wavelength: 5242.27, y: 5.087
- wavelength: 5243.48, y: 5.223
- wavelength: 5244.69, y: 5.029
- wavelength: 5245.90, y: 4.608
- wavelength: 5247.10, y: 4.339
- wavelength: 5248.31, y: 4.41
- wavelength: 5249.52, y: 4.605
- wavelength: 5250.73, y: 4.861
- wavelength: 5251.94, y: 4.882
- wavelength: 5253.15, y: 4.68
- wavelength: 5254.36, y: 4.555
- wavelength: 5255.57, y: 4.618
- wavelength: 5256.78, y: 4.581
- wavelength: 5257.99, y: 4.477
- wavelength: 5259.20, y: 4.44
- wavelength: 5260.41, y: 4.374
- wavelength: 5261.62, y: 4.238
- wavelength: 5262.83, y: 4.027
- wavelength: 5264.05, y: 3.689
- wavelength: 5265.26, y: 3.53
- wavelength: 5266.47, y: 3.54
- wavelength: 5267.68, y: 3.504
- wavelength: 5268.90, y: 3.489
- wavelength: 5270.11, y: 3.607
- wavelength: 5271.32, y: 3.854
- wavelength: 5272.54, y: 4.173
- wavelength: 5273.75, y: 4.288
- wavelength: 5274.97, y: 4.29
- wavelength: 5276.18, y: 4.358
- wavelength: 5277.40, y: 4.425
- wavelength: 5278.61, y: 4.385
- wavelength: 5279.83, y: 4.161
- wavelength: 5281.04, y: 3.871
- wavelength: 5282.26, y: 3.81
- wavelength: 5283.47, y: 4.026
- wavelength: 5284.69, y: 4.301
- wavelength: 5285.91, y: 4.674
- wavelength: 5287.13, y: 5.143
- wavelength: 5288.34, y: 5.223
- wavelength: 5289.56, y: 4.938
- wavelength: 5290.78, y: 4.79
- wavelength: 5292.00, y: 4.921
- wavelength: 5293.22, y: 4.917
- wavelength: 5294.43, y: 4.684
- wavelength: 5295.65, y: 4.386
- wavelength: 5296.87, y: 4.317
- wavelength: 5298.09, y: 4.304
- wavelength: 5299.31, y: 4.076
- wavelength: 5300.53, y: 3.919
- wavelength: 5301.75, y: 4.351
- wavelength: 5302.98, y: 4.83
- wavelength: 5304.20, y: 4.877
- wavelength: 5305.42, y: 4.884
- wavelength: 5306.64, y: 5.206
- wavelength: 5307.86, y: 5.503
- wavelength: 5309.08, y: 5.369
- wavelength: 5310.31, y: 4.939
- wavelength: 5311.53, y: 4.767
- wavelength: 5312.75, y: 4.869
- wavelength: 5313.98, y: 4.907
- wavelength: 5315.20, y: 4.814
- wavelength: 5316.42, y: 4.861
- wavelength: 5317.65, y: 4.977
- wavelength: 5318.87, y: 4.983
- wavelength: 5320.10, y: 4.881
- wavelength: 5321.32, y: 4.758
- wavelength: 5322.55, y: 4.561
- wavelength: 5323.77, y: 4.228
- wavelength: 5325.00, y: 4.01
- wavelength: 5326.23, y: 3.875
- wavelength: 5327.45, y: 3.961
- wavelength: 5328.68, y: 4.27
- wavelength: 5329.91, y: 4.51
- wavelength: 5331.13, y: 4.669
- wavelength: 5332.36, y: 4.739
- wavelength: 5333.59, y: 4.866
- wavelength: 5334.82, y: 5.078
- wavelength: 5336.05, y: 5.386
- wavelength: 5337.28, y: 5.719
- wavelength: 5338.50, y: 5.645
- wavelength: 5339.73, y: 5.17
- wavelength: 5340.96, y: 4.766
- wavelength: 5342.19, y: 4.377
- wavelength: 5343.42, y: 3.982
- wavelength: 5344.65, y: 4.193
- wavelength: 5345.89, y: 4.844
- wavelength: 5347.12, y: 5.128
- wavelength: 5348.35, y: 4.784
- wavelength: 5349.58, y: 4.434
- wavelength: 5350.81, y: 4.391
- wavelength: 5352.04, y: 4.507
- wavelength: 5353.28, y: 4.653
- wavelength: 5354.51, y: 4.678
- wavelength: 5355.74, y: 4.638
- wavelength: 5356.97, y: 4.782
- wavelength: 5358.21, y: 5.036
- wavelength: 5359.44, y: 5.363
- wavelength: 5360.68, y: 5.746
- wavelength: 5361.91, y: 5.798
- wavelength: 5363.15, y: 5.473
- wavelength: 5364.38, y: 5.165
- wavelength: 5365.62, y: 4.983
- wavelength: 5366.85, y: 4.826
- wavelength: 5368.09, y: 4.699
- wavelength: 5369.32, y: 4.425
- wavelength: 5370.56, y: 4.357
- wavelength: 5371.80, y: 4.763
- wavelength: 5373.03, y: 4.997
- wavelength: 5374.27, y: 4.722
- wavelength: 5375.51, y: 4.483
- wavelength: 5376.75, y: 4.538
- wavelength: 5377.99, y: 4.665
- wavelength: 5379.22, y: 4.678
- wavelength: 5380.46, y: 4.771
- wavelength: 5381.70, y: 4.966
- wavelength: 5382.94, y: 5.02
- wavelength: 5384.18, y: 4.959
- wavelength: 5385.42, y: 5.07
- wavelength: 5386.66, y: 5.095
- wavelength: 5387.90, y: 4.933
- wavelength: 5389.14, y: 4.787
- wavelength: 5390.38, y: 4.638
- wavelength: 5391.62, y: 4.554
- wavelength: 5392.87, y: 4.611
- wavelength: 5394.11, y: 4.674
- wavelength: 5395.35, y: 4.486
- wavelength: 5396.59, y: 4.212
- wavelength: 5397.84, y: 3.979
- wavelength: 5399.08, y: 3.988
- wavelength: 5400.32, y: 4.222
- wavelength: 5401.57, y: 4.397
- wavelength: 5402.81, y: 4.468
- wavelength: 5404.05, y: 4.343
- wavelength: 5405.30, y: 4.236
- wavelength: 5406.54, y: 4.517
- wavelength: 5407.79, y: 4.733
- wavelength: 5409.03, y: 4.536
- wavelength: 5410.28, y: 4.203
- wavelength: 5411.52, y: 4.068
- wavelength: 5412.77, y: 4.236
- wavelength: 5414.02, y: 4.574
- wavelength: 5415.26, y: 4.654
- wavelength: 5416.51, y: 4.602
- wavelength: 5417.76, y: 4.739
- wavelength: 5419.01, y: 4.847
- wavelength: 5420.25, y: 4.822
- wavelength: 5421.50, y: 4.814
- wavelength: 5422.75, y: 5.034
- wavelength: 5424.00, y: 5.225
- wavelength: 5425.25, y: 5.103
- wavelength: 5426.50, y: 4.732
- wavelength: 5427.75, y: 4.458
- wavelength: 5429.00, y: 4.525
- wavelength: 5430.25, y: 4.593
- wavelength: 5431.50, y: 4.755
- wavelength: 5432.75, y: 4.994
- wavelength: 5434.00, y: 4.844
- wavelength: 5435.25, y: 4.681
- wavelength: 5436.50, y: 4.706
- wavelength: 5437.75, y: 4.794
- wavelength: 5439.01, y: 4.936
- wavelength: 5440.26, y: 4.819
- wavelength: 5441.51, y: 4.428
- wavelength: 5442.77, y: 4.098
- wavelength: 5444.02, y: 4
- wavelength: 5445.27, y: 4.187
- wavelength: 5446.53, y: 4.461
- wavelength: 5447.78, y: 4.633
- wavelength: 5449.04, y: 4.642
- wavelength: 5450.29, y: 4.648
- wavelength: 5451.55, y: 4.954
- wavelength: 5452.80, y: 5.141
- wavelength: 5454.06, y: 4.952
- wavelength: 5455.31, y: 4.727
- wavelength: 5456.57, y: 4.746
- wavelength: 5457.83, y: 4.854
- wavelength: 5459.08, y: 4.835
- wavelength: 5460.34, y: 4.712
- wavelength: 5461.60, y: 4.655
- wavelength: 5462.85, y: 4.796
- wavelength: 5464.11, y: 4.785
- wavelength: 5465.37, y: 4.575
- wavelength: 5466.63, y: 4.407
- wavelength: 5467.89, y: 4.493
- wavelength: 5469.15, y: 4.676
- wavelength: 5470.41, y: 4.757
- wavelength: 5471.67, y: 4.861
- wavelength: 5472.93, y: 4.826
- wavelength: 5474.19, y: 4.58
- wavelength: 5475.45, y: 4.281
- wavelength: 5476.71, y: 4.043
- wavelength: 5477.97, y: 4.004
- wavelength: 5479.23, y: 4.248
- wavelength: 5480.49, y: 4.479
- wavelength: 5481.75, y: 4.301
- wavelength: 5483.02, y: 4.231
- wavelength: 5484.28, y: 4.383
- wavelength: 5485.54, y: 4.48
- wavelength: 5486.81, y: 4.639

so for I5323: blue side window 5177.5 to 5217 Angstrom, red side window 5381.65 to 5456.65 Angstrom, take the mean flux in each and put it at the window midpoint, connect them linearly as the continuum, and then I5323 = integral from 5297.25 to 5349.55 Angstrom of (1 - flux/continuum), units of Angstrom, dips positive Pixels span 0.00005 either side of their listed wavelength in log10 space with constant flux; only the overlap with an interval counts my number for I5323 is -4.9 Angstrom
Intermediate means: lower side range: 3.92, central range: 4.73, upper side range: 4.63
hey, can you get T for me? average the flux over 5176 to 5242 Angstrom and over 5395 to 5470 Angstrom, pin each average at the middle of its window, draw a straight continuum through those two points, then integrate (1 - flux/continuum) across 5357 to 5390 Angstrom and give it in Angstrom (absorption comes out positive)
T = -3.3 Angstrom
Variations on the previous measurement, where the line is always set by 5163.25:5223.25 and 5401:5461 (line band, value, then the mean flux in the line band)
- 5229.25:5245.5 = -2.4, 4.64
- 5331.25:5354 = -2.3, 4.81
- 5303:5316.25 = -2.3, 5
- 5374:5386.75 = -0.9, 4.81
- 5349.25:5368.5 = -2.3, 4.96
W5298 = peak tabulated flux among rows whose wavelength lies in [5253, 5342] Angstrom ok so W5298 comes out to 5.719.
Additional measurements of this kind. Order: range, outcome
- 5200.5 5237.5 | 5.356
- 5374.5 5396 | 5.095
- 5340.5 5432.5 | 5.798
